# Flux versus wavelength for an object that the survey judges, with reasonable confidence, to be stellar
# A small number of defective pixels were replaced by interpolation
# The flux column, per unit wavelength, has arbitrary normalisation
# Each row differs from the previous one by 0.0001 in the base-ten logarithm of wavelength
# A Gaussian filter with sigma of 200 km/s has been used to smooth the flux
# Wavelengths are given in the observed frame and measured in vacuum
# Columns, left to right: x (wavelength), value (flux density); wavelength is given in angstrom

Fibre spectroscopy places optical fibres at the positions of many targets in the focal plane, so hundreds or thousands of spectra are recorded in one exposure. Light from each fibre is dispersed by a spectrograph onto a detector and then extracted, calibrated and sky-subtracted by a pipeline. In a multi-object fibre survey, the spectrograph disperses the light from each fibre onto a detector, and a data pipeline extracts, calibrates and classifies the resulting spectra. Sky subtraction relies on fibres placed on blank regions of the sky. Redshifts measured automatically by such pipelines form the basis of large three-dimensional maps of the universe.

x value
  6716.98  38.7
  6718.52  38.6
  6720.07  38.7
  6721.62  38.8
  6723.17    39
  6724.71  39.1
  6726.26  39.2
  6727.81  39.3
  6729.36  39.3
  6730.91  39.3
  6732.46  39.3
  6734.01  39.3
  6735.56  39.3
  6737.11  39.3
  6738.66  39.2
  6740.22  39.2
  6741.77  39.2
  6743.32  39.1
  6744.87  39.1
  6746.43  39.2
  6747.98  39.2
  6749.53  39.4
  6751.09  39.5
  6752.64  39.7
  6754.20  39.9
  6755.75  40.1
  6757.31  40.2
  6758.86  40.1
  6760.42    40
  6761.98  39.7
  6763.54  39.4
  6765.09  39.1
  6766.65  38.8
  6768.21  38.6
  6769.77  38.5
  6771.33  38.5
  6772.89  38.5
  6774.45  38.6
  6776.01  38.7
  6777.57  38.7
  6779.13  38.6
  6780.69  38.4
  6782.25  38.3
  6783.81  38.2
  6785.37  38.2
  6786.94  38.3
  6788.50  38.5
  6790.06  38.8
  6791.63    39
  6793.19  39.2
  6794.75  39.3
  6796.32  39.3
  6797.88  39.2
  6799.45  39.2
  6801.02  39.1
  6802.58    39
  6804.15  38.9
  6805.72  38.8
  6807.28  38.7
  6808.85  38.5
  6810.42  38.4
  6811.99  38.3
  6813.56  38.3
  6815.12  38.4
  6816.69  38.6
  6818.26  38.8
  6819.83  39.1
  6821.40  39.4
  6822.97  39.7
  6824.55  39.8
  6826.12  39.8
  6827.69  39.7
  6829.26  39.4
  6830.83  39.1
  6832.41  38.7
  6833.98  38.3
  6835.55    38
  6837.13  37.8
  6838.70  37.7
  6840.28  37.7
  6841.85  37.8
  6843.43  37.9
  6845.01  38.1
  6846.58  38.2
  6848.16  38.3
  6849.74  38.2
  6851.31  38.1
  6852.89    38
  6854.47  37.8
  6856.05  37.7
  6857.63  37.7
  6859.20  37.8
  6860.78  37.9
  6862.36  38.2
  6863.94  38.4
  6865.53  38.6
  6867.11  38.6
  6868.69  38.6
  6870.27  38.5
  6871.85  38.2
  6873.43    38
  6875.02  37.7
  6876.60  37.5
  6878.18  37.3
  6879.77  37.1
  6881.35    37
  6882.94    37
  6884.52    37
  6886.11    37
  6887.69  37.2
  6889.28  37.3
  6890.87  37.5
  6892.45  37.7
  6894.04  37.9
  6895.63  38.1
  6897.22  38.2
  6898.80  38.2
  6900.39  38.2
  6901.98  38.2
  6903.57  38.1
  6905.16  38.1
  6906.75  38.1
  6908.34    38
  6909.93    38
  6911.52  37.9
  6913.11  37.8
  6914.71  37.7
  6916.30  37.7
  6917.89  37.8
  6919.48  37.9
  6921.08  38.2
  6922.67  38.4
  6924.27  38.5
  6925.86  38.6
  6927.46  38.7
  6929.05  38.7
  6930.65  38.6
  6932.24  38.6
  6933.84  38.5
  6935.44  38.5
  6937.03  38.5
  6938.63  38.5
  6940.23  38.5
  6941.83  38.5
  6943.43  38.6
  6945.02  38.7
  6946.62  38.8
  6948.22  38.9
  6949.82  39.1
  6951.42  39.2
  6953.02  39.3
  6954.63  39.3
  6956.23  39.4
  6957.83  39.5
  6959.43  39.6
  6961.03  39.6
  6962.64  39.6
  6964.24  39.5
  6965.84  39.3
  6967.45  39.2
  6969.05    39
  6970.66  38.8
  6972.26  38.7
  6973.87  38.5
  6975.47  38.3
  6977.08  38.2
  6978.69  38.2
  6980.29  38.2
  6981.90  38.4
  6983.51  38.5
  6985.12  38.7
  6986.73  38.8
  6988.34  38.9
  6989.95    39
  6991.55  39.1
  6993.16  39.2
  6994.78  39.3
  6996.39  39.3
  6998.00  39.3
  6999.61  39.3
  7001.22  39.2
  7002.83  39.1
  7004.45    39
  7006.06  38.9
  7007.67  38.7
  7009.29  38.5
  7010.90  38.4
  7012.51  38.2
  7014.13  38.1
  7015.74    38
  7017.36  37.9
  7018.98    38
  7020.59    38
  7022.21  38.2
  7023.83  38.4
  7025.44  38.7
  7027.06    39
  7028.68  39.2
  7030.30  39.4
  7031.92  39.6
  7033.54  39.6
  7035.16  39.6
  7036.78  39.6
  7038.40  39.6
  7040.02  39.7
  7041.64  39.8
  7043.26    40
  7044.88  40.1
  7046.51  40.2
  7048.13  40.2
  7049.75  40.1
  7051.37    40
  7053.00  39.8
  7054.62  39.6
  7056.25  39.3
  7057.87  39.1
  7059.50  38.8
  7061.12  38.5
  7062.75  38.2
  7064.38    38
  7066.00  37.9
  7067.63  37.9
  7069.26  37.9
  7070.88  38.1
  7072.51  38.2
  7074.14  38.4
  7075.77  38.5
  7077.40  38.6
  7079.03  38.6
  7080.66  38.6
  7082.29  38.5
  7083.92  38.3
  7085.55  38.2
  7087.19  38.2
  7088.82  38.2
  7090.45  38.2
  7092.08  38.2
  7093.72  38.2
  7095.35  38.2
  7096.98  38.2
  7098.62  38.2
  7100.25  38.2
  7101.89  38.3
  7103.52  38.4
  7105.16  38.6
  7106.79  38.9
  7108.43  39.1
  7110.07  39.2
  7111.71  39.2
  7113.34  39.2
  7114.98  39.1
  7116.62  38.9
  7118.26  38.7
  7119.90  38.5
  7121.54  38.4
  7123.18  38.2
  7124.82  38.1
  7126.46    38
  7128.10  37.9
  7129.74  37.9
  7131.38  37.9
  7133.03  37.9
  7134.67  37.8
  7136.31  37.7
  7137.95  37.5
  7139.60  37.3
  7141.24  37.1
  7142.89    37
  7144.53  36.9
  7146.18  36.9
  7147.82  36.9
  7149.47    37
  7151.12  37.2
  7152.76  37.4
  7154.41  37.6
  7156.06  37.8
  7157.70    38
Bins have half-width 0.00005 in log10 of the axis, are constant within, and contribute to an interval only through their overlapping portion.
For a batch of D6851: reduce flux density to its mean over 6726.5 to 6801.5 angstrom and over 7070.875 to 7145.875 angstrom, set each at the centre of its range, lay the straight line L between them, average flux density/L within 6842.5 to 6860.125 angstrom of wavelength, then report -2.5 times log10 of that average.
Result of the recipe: 0.03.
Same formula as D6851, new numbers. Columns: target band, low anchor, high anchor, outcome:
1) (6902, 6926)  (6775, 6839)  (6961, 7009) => 0.02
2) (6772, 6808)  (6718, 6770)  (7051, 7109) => 0.01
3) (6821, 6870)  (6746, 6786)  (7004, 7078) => 0.02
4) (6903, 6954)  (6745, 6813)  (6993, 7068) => 0.02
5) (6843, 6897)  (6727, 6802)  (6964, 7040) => 0.03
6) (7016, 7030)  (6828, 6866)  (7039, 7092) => 0.01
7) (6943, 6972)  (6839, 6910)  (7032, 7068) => -0.02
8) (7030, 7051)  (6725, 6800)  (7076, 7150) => -0.04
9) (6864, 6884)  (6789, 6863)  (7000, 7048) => 0.02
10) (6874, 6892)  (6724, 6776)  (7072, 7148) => 0.05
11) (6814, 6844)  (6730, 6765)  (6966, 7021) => 0.01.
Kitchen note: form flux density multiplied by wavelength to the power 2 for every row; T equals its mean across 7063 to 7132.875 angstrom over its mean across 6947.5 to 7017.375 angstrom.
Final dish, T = 1.02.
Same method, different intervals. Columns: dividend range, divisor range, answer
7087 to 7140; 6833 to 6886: 1.09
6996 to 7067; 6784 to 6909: 1.08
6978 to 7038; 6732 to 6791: 1.07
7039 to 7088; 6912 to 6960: 1.05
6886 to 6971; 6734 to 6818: 1.03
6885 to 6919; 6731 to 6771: 1.00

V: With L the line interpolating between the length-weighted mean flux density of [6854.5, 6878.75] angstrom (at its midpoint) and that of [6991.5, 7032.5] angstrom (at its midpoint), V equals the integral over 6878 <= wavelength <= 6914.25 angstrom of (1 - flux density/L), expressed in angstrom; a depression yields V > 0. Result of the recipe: 0.5 angstrom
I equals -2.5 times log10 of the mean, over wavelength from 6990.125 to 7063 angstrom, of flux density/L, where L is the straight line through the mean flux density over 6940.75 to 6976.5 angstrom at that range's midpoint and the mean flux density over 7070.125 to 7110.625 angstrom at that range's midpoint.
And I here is -0.01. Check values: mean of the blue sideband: 39.1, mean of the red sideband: 38.4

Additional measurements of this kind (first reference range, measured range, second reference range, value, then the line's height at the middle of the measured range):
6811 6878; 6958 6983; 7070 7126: -0.01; 38.4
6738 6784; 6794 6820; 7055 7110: 0.01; 39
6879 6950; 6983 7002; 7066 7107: -0.02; 38.2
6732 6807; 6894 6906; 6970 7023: 0.02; 38.8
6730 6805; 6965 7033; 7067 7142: -0.01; 38.5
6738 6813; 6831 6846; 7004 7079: 0.03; 39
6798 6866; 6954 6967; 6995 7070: -0.02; 38.8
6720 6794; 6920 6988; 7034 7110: 0.00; 38.9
